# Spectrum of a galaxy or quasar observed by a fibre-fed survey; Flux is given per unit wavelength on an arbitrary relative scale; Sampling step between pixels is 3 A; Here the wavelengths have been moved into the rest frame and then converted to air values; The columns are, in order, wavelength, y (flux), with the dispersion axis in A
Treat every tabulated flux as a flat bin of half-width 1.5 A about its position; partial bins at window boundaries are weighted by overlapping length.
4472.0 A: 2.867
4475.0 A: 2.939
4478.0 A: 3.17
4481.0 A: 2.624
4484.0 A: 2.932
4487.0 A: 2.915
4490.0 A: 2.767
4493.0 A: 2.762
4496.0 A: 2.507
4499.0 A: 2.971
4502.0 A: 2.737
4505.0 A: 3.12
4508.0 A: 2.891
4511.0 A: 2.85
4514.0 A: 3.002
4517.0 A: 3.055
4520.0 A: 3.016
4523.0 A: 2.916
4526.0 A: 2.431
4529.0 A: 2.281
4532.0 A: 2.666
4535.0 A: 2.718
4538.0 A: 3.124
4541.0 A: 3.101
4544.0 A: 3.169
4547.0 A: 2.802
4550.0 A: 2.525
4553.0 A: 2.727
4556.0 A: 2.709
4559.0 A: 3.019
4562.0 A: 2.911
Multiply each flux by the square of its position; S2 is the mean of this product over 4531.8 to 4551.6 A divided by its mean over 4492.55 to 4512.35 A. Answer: 1.03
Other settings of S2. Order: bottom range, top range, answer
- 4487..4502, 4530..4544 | 1.07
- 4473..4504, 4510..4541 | 1.01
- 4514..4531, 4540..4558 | 1.04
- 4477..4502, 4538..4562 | 1.05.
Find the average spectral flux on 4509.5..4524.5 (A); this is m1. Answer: 2.97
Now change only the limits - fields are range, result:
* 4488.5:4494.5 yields 2.76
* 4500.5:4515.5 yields 2.92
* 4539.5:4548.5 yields 3.02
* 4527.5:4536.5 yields 2.56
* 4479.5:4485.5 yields 2.78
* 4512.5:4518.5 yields 3.03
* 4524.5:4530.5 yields 2.36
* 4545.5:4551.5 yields 2.66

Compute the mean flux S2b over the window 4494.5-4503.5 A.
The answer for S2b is 2.74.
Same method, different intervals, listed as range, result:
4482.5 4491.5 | 2.87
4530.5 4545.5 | 2.96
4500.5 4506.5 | 2.93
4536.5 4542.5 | 3.11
